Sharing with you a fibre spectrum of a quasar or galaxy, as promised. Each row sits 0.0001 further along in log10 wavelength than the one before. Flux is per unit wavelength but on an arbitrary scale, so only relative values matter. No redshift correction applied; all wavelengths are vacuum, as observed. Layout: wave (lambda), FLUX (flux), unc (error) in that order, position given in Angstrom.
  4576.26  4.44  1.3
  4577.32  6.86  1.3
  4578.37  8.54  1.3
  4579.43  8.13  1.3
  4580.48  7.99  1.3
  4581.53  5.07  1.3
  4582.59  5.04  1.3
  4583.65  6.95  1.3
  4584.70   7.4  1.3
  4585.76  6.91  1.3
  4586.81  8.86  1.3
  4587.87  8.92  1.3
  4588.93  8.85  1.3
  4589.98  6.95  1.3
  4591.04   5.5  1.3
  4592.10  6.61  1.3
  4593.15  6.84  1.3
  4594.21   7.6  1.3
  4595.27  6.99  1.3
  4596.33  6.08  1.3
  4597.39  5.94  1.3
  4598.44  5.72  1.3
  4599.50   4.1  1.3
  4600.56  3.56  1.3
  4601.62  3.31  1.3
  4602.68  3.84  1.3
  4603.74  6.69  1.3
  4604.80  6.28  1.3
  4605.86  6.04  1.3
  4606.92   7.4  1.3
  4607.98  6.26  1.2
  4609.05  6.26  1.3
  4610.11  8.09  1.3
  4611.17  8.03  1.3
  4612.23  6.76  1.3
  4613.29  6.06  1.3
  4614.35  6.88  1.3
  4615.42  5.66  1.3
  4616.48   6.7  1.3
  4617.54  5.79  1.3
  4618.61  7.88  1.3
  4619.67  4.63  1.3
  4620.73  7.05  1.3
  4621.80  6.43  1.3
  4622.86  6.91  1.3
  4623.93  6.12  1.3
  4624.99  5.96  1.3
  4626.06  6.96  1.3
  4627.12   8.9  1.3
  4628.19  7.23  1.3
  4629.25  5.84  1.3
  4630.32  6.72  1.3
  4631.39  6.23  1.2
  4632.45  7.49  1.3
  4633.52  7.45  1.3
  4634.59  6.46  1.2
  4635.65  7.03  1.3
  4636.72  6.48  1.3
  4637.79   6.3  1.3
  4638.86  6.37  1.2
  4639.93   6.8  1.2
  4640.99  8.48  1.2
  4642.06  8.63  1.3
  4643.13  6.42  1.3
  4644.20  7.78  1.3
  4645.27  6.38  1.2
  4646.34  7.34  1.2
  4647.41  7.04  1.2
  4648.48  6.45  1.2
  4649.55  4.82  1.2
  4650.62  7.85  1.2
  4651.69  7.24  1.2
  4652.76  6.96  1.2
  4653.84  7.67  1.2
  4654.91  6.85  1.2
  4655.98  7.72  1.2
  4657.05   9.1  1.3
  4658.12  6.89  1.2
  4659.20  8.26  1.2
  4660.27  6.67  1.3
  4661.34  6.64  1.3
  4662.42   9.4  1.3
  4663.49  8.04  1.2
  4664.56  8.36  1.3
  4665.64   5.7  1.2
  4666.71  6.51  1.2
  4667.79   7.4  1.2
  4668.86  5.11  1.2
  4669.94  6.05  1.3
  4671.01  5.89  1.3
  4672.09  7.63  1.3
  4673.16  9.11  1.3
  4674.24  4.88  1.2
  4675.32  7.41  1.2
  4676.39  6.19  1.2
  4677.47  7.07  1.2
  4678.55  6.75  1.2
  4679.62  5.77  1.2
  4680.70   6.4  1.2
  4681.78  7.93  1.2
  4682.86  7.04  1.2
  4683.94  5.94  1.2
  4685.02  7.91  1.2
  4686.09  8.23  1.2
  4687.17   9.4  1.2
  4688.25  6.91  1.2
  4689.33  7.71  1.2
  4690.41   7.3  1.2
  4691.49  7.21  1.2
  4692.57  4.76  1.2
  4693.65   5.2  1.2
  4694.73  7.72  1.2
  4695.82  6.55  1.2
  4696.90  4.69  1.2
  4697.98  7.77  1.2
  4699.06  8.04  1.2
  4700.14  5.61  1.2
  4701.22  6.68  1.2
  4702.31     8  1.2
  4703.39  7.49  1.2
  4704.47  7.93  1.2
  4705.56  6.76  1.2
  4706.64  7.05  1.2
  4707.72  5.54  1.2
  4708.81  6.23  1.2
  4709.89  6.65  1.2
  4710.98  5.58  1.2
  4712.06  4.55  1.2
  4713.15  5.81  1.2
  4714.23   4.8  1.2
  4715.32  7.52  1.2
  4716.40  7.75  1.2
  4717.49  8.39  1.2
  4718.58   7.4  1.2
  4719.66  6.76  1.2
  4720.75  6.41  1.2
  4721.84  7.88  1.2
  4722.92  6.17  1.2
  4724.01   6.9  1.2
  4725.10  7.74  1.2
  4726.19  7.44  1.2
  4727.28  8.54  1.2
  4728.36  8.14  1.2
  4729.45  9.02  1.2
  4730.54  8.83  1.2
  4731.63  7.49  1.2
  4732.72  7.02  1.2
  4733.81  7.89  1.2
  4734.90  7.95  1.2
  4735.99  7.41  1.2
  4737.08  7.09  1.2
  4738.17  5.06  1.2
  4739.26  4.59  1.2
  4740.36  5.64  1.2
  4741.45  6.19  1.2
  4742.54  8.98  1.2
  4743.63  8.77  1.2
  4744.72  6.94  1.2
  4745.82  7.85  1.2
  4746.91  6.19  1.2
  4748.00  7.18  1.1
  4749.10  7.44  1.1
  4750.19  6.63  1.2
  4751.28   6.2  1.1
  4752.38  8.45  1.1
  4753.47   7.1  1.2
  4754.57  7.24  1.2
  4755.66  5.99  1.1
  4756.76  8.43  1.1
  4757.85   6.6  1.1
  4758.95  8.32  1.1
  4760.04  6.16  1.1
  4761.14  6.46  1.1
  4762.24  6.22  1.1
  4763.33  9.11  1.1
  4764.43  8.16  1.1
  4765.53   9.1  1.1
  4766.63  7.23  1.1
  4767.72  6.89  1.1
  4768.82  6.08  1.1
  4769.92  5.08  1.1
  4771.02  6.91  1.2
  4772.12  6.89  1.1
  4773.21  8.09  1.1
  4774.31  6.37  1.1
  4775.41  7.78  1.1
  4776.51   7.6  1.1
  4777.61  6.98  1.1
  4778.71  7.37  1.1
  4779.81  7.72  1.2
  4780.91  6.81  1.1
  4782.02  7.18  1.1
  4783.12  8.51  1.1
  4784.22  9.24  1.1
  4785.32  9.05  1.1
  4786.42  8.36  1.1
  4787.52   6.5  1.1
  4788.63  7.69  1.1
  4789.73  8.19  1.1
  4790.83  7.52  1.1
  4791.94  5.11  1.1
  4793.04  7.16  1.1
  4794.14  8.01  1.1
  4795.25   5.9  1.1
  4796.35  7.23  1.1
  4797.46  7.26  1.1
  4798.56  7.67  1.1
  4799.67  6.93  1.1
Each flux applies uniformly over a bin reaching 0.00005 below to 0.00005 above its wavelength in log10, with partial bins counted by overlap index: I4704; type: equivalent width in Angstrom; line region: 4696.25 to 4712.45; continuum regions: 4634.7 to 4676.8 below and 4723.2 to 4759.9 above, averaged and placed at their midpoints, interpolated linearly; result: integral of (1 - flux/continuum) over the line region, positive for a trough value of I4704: 1.4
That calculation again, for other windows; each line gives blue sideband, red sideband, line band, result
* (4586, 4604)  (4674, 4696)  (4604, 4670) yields -3.70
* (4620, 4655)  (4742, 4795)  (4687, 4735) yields 0.97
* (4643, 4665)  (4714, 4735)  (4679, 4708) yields 1.91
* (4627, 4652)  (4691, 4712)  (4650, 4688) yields -2.40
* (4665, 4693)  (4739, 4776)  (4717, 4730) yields -1.03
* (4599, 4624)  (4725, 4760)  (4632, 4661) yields -3.19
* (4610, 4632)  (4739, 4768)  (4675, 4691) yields -0.60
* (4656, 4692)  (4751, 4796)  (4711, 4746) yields 0.65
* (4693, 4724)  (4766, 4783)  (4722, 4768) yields -2.89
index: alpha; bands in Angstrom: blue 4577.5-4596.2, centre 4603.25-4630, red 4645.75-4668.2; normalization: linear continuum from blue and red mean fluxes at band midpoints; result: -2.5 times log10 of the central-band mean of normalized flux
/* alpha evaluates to 0.089 mag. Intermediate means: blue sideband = 7.21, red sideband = 7.28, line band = 6.67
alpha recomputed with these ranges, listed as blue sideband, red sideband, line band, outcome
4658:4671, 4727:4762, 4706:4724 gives 0.10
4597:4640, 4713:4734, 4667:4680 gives 0.05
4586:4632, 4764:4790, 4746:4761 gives 0.04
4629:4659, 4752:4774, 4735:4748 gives 0.05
